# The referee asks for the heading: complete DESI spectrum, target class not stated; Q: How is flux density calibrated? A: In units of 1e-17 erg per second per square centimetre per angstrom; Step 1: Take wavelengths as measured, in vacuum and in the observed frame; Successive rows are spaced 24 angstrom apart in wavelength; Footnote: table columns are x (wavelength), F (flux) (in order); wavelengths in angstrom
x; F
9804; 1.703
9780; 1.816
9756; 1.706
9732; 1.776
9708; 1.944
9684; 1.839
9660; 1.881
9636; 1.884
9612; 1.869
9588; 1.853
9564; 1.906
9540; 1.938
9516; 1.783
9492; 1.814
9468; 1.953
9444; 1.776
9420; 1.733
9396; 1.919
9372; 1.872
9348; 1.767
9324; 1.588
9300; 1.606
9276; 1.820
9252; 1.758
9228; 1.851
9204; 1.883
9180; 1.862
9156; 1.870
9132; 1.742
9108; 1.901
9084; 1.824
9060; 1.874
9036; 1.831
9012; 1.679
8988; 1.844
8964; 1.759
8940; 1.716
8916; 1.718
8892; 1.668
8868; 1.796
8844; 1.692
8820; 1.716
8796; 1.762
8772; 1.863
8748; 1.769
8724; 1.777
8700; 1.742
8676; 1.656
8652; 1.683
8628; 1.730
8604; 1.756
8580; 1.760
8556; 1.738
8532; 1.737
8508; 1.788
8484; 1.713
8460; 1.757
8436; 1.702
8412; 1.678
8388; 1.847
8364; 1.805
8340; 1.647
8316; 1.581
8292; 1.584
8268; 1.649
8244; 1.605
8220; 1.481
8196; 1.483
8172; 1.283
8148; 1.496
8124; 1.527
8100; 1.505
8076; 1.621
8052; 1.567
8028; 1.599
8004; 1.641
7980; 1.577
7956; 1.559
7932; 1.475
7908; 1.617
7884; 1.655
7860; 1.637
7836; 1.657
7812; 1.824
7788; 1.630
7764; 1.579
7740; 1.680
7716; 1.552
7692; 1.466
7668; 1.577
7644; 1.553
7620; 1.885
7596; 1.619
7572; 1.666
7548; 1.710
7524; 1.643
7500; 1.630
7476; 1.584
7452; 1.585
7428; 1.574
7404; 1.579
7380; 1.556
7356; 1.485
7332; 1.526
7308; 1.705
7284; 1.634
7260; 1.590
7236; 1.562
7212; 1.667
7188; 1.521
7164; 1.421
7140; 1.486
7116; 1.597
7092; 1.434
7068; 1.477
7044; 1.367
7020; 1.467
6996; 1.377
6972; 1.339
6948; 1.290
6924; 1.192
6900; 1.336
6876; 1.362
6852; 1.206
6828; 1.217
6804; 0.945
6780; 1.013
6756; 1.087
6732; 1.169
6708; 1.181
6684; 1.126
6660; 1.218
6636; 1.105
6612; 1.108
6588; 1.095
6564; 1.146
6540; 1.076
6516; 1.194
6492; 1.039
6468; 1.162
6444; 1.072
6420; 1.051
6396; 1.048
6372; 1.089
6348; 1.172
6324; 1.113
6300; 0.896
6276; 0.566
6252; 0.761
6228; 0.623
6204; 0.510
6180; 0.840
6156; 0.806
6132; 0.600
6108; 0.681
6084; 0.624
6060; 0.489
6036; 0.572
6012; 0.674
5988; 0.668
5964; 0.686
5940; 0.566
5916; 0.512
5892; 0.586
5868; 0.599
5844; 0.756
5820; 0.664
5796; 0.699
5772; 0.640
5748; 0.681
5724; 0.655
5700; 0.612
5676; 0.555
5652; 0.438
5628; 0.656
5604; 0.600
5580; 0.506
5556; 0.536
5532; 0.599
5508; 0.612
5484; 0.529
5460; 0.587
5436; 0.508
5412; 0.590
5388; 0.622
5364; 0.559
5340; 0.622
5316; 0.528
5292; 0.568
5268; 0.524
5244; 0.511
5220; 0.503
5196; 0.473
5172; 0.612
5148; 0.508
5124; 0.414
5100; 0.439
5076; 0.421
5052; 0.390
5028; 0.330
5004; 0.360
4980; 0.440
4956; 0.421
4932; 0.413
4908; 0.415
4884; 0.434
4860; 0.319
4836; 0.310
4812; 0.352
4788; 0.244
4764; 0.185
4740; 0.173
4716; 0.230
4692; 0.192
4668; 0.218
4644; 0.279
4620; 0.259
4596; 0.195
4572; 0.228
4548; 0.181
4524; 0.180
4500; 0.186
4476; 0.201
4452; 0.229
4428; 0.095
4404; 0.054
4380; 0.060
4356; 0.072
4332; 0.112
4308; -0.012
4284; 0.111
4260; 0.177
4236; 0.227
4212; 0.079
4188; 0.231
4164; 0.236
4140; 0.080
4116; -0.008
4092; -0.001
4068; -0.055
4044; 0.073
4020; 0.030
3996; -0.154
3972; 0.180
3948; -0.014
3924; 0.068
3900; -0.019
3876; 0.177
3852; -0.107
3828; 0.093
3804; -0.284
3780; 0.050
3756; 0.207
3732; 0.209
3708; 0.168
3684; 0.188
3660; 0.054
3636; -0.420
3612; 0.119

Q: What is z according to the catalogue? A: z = 0.58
